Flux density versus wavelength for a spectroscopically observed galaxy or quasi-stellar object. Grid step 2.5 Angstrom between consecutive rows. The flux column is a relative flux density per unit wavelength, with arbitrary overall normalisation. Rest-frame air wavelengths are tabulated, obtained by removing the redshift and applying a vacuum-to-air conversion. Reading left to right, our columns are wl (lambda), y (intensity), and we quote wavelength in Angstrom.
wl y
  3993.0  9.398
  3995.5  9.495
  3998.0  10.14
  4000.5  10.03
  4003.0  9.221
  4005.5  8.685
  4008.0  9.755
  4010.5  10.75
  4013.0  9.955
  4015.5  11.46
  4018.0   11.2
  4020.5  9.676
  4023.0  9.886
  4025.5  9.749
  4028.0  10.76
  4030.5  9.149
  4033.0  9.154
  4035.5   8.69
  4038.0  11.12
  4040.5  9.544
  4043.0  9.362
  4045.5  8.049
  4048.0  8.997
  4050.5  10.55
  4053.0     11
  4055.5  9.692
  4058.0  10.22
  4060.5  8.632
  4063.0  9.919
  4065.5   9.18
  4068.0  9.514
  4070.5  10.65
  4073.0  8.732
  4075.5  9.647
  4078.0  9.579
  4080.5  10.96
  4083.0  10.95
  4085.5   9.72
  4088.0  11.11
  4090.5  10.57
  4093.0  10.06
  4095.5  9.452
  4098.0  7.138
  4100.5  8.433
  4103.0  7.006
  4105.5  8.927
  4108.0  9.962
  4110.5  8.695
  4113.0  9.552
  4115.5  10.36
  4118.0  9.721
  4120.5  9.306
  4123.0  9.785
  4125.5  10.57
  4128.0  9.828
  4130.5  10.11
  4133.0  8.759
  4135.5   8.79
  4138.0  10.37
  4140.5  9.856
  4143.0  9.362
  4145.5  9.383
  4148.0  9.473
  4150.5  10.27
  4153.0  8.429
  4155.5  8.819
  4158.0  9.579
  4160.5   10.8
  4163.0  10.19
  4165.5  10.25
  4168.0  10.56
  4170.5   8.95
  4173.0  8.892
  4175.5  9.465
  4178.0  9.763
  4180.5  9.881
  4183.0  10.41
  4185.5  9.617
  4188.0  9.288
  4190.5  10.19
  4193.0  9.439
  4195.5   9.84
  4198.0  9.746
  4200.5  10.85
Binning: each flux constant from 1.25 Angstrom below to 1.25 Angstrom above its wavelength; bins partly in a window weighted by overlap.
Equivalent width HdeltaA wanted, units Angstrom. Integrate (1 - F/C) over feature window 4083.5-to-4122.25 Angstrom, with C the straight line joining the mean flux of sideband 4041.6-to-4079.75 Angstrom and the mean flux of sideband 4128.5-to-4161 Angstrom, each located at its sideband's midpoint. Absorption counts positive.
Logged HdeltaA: 0.8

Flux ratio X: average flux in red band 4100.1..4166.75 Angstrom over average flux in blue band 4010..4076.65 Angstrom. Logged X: 0.97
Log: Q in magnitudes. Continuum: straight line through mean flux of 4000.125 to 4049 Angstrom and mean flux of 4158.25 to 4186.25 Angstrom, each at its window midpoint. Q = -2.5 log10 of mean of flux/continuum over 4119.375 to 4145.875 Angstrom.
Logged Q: 0.021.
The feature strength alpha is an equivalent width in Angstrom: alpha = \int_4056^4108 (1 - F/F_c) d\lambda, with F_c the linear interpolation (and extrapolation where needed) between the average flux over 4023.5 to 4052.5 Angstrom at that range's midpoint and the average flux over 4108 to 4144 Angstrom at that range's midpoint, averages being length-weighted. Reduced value 0.5 Angstrom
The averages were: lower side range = 9.6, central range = 9.53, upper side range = 9.66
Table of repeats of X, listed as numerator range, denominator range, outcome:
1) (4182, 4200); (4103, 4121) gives 1.05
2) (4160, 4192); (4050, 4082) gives 1.00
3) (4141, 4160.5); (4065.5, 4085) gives 0.95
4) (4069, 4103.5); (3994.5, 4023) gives 0.96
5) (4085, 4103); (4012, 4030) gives 0.90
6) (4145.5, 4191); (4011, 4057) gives 0.98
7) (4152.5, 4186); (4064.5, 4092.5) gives 0.97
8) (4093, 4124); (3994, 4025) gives 0.91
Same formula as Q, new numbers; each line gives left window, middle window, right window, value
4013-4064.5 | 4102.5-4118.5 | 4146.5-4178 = 0.05 mag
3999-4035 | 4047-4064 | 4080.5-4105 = -0.02 mag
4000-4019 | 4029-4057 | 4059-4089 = 0.04 mag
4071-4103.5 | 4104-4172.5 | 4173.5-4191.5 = 0.00 mag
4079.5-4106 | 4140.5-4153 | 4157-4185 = 0.03 mag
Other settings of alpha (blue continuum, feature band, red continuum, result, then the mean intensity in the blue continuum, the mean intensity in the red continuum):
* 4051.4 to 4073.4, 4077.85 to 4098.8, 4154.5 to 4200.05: -0.5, 9.78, 9.78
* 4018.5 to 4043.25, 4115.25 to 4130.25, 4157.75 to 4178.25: -0.1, 9.77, 9.84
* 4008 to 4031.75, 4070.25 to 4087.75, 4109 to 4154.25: -0.3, 10.3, 9.59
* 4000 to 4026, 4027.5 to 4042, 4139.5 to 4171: 0.5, 10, 9.7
